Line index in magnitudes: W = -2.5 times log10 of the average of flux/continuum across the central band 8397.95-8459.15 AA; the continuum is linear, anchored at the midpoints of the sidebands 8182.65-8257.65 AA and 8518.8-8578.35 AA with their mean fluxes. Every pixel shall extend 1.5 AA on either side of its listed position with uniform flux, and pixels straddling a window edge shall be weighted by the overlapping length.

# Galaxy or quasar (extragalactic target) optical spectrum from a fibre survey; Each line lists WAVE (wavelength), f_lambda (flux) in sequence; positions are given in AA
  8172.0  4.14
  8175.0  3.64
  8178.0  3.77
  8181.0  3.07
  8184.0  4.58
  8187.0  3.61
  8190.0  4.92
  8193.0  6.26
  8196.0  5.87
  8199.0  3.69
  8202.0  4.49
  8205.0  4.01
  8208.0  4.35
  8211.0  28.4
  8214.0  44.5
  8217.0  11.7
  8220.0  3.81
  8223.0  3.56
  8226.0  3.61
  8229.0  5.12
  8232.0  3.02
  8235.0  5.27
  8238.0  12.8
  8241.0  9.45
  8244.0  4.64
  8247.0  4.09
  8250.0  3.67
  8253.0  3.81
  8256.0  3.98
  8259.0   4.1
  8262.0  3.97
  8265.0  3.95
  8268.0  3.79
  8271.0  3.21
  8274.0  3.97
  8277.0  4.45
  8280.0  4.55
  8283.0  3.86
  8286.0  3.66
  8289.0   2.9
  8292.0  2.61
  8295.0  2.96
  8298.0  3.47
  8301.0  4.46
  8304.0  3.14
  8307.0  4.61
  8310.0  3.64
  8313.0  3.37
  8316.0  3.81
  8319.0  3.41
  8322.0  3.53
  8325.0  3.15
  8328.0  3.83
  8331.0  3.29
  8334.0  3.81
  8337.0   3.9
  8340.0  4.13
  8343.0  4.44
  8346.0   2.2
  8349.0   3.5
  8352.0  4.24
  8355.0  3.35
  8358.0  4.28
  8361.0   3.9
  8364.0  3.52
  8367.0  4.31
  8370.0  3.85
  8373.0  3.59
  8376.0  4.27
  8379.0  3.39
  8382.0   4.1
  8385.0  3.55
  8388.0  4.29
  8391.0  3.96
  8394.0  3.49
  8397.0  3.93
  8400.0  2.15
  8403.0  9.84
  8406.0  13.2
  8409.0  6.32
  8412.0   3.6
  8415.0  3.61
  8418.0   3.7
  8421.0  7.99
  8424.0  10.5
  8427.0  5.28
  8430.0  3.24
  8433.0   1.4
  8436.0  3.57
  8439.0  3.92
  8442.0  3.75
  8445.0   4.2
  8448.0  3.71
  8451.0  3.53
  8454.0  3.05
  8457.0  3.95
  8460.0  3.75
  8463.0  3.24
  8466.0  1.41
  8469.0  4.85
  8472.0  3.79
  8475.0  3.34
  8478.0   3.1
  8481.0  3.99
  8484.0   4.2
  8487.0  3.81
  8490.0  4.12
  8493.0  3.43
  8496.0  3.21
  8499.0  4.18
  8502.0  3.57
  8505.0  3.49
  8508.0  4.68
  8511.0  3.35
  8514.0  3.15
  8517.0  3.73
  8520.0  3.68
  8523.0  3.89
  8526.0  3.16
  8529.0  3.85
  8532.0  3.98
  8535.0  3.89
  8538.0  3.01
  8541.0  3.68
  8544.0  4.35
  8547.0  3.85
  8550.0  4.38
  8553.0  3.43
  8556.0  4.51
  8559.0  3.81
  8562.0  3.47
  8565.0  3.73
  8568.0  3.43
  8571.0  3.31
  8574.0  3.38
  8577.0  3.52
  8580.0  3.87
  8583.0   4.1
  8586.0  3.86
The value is 0.048 mag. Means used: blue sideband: 7.73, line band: 5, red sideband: 3.72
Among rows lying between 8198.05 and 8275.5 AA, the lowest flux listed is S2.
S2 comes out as 3.02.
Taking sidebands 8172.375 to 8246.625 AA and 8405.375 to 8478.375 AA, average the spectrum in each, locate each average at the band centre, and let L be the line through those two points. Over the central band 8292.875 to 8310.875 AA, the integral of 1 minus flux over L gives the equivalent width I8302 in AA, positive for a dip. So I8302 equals 7.6 AA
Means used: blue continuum 7.73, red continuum 4.4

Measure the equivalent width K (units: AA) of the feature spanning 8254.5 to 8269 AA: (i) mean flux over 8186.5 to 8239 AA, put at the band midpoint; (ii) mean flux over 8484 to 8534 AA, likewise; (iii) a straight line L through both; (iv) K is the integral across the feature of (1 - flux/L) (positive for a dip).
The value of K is 7.4 AA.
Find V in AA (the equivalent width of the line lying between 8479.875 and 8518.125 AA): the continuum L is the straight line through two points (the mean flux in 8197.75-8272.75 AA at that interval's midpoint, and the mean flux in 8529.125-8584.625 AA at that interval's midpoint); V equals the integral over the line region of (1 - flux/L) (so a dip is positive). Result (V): 5.8 AA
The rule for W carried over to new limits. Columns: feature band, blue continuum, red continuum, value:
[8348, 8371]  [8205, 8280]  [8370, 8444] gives 0.40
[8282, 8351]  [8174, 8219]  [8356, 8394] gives 0.48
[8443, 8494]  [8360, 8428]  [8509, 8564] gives 0.20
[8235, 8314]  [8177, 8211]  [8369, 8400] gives 0.10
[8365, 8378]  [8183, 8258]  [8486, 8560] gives 0.40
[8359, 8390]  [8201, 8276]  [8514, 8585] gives 0.44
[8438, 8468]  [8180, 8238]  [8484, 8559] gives 0.35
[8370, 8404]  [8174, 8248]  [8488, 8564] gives 0.31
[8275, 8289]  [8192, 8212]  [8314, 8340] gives 0.26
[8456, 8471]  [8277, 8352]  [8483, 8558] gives 0.09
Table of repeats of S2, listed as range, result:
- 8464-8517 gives 1.41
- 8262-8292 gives 2.61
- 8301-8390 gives 2.2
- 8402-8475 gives 1.4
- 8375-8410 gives 2.15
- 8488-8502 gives 3.21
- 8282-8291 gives 2.9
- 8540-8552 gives 3.68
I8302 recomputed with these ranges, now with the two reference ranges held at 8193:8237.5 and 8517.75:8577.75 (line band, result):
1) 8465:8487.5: 6.04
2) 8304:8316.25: 6.28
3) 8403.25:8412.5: -3.53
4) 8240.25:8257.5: 7.96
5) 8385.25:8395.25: 3.93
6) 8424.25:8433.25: 1.86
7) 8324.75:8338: 6.74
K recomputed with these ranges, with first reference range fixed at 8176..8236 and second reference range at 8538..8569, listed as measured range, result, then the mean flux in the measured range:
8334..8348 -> 5.8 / 3.68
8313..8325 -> 5.6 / 3.5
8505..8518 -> 1.9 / 3.7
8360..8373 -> 4.6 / 3.86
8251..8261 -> 4.6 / 3.95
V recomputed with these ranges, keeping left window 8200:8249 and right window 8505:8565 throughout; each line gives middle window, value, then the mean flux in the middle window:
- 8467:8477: 2.2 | 3.82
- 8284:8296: 7.5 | 3.07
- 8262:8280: 9.7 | 3.94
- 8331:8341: 4.8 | 3.84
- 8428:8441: 5.7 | 3.15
